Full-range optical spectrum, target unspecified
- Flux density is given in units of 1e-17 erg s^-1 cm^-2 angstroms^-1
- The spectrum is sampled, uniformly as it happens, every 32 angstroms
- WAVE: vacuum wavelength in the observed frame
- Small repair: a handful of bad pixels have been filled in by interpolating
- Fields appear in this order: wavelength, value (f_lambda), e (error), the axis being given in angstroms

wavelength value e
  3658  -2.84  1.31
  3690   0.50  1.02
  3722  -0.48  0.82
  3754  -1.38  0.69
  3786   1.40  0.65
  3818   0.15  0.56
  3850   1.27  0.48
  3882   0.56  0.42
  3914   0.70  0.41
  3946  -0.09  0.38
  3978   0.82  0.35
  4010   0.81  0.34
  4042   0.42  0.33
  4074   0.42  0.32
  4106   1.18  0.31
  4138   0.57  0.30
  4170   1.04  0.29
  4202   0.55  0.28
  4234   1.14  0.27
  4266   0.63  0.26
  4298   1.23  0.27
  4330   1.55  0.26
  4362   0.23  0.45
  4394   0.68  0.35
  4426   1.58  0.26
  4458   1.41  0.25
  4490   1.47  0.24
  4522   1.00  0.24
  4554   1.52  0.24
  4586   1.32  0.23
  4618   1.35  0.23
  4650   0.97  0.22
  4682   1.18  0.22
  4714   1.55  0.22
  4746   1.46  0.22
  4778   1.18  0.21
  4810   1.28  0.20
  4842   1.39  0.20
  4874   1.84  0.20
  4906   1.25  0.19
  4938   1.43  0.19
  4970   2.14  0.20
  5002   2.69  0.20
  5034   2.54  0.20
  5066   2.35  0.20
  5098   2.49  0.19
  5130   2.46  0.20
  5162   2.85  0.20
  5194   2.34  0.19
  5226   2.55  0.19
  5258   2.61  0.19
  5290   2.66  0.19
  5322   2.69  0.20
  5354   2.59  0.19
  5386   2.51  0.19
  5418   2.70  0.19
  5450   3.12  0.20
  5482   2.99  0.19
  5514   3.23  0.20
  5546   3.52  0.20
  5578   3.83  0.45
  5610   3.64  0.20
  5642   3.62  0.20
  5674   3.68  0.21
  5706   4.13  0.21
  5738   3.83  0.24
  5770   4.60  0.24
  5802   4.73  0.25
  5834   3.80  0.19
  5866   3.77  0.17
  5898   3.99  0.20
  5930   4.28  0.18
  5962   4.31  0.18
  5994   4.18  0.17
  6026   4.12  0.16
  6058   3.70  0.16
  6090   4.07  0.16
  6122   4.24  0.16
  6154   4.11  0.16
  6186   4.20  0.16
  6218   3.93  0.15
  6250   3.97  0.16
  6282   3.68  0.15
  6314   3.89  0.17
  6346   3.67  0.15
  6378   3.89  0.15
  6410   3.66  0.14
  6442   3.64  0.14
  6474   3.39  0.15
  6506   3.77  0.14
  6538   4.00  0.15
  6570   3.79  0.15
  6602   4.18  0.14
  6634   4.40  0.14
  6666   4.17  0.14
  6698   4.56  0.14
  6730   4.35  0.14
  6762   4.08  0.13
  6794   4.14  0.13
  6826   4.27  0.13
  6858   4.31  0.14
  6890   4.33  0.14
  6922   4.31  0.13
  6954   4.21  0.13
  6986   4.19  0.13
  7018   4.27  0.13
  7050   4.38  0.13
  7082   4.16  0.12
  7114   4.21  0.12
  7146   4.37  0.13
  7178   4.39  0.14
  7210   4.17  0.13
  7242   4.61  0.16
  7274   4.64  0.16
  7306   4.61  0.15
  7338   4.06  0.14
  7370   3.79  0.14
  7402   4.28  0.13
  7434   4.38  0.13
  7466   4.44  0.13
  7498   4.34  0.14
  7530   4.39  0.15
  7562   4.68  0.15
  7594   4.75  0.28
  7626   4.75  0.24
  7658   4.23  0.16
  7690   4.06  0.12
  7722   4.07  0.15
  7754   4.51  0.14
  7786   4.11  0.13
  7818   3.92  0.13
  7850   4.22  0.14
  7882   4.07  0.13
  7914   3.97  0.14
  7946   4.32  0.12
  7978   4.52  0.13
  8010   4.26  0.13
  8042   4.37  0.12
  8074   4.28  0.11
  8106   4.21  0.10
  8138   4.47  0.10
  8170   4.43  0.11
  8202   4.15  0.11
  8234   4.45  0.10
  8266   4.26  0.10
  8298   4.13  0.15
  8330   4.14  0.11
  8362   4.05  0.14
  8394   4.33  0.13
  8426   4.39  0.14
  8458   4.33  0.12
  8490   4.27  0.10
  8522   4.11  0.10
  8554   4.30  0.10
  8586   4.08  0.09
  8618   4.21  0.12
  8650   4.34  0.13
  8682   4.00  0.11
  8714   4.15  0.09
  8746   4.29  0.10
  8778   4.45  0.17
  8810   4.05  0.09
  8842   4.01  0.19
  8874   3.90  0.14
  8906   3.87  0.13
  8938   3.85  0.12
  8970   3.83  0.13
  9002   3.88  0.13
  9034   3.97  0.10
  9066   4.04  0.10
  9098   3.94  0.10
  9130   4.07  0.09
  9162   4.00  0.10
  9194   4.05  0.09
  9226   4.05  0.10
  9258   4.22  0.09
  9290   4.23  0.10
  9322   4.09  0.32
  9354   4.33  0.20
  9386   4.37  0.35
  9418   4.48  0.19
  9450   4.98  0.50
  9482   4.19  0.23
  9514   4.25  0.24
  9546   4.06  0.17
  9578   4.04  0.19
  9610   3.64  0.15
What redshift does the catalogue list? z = 0.25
